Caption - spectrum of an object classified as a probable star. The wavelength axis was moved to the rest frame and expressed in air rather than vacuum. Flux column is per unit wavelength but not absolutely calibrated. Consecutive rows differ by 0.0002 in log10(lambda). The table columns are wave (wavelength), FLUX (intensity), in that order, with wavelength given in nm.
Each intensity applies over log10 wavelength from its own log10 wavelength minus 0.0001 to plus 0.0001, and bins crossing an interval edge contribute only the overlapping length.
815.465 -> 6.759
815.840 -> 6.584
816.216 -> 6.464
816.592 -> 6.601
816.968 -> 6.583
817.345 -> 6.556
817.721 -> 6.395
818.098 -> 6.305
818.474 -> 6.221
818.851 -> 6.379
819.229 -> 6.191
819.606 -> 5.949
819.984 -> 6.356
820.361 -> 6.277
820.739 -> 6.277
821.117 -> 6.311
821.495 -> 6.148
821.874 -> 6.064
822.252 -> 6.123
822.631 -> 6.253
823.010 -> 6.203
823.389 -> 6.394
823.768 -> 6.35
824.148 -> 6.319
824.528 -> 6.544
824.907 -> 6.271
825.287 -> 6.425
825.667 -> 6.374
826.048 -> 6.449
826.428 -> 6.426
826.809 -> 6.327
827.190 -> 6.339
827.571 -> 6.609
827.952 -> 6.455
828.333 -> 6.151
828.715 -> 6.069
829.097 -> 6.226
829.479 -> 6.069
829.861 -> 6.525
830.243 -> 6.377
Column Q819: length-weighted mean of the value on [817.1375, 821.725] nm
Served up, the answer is 6.28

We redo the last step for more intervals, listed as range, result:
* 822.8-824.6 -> 6.35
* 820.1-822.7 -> 6.21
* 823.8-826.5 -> 6.4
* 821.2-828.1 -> 6.34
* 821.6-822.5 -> 6.11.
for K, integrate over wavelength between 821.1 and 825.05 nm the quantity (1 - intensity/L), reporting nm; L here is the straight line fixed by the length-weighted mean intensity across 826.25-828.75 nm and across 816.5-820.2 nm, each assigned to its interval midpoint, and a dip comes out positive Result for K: 0.05 nm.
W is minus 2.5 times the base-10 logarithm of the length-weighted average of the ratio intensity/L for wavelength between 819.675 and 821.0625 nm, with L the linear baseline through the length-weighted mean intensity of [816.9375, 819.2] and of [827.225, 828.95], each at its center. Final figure 0.02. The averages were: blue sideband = 6.38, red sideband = 6.32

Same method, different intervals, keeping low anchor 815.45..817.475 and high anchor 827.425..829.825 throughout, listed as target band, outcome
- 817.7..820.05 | 0.05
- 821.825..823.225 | 0.04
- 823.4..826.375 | 0.00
